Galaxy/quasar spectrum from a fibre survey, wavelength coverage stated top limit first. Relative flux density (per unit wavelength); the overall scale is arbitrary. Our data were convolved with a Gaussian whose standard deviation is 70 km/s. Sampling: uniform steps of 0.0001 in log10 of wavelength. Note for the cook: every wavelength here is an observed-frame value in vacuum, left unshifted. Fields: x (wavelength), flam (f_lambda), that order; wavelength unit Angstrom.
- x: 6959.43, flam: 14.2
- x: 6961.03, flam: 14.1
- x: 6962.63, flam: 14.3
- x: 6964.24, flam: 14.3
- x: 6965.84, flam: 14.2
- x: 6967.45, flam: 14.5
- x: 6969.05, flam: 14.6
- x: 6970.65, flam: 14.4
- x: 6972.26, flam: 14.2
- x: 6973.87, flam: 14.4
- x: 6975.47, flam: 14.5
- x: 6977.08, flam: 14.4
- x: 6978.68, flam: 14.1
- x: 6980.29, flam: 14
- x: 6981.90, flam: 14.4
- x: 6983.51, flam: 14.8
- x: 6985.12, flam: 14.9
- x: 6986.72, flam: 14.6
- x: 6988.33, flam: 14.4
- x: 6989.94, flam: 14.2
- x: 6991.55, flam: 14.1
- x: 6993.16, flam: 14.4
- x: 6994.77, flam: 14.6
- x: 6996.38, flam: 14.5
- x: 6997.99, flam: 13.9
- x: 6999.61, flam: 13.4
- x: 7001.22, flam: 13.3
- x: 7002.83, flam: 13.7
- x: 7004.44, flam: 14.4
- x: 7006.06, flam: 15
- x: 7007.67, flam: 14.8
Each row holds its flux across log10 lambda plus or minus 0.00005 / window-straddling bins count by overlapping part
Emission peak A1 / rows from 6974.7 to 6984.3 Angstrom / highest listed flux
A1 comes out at 14.8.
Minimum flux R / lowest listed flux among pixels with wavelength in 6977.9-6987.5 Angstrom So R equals 14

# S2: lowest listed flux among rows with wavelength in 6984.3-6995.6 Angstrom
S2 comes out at 14.1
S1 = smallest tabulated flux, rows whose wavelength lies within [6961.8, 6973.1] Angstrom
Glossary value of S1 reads 14.2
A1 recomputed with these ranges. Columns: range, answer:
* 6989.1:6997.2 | 14.6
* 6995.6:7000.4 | 14.5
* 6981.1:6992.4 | 14.9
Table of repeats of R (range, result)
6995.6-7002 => 13.3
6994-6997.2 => 14.5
